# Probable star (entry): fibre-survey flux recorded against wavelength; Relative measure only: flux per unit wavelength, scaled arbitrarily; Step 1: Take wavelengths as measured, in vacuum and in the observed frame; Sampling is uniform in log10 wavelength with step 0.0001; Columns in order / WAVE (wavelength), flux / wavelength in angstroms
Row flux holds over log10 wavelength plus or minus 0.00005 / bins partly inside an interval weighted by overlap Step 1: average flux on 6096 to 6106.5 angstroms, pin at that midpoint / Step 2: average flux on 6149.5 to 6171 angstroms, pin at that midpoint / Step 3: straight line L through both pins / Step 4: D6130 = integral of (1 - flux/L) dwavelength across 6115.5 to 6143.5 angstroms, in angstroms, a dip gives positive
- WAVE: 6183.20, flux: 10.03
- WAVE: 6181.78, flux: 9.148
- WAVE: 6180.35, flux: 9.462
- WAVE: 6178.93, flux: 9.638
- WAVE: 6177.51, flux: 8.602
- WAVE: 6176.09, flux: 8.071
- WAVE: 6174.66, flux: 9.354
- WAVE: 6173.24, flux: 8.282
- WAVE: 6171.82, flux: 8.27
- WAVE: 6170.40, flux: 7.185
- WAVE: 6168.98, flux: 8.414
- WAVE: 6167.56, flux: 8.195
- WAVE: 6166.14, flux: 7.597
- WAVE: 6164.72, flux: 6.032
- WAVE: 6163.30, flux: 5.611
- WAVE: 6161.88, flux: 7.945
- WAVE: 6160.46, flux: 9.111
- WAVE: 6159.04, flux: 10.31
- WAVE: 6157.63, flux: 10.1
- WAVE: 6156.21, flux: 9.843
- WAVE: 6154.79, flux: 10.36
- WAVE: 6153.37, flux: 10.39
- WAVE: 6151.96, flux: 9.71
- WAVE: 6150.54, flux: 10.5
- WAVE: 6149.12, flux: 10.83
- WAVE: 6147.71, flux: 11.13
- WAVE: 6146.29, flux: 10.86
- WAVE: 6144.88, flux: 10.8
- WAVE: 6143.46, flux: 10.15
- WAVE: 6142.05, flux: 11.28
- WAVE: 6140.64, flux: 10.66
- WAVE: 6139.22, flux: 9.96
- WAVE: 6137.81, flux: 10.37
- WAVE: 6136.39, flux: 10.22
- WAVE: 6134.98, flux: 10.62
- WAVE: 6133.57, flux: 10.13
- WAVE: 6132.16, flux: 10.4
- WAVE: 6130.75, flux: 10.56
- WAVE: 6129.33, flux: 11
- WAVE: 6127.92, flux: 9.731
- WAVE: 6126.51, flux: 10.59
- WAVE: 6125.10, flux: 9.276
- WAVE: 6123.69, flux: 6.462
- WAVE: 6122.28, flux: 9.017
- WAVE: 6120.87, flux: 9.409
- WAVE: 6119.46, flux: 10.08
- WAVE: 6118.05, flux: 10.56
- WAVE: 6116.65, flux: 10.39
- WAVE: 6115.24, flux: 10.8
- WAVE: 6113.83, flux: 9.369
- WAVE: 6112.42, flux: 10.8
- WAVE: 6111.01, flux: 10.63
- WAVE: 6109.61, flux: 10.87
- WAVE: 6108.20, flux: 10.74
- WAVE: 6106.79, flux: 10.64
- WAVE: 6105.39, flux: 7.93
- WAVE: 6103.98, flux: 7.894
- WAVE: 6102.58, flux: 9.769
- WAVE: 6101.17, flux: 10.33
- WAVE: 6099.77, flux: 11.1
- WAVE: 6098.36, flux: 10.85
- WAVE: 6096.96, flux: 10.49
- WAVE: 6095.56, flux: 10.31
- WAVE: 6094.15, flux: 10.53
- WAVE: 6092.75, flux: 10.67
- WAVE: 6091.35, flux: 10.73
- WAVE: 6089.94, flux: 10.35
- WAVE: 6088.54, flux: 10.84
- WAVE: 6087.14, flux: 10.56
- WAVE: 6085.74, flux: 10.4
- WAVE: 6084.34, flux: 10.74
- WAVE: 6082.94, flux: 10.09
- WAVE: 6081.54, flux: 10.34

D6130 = -2.20 angstroms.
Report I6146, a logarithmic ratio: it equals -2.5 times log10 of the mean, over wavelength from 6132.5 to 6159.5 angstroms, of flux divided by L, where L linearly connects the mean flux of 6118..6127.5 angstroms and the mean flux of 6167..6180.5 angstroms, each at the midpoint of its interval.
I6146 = -0.170 mag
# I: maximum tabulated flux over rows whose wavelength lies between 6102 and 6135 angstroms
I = 11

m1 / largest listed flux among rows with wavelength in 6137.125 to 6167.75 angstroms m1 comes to 11.28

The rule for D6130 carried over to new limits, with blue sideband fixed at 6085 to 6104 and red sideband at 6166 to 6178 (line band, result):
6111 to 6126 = 0.1 angstroms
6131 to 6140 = -1.0 angstroms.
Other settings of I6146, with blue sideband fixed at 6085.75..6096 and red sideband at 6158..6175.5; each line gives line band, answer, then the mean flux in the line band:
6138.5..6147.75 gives -0.20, 10.7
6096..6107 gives 0.04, 9.86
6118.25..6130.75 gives -0.01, 9.55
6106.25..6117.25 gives -0.07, 10.5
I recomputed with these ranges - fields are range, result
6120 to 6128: 10.59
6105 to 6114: 10.87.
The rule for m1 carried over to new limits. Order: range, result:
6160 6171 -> 9.111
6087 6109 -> 11.1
